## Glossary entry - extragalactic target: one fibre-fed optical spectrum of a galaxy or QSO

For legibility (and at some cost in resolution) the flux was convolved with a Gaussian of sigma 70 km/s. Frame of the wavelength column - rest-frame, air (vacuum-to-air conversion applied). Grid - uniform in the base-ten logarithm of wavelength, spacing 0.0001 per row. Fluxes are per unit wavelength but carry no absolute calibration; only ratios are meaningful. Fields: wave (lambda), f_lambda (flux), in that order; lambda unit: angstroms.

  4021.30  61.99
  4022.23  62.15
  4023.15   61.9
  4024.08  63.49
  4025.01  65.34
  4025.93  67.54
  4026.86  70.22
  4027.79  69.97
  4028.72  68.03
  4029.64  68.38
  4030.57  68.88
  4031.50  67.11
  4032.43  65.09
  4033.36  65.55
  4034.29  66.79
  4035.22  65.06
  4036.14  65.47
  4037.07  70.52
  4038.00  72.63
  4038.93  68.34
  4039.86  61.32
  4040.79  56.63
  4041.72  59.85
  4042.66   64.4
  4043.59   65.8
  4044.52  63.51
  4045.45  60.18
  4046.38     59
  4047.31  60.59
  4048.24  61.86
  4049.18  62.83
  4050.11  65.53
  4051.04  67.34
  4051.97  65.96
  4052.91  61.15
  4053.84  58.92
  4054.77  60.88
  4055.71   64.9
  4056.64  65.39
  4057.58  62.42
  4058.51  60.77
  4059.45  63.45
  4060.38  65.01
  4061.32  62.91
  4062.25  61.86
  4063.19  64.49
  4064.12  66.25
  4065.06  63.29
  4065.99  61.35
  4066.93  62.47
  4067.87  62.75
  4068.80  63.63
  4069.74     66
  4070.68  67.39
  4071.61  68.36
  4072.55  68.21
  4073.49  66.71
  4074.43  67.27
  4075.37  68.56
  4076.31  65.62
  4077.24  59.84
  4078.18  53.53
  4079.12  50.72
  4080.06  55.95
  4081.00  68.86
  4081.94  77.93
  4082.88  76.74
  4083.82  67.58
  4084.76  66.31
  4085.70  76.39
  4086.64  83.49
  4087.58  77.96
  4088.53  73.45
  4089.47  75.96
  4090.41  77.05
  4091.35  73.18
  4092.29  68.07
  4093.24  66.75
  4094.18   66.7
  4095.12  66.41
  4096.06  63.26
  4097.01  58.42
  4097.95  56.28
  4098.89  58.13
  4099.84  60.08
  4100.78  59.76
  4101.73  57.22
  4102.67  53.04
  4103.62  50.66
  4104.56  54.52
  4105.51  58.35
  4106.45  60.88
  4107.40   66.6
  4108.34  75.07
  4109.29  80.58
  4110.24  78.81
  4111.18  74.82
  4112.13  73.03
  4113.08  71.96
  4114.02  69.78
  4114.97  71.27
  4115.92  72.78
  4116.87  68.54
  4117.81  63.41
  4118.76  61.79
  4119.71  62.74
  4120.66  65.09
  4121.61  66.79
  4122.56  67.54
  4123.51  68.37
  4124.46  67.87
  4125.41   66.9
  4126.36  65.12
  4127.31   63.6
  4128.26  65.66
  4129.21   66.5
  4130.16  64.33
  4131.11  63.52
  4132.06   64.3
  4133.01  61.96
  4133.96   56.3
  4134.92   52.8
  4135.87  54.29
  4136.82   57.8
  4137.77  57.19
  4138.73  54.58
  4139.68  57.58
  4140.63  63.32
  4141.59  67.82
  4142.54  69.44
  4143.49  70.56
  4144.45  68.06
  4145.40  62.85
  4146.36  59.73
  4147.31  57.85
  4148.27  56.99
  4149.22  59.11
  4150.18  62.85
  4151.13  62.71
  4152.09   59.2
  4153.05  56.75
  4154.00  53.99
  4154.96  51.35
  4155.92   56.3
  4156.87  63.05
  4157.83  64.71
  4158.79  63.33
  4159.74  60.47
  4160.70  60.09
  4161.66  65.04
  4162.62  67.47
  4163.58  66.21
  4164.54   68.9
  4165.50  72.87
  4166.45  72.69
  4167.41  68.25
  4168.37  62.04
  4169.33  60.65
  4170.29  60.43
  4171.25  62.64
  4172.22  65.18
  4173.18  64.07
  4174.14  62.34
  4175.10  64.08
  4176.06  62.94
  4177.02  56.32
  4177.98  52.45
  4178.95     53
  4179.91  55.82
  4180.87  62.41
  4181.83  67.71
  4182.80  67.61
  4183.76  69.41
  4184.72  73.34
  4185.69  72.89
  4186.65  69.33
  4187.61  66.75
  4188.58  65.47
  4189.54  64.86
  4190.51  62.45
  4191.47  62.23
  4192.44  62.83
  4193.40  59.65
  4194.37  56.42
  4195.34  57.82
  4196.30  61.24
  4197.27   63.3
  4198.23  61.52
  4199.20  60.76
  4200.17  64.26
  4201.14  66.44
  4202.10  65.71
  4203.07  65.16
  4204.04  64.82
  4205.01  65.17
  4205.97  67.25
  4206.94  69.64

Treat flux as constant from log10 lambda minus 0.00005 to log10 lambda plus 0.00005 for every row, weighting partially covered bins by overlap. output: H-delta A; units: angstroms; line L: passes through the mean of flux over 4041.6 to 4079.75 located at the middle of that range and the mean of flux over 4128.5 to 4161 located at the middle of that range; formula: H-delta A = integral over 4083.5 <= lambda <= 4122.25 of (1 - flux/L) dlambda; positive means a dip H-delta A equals -3.26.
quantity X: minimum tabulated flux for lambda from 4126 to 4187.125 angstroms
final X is 51.35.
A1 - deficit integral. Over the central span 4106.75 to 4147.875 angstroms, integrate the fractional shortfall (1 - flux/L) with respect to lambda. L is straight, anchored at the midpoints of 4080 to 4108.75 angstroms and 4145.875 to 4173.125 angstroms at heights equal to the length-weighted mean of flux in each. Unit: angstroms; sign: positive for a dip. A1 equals -0.8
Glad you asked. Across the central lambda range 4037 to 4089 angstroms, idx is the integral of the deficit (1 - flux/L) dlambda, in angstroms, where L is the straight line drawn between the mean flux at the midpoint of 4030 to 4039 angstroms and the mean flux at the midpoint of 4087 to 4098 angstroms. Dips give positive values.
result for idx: 2.52 angstroms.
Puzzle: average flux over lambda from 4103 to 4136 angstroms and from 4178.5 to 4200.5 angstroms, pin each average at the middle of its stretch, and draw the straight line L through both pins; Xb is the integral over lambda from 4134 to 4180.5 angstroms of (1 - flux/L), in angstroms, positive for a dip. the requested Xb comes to 2.26 angstroms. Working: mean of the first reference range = 65.7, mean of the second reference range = 63.5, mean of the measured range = 61.4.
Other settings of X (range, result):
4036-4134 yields 50.66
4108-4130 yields 61.79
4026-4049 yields 56.63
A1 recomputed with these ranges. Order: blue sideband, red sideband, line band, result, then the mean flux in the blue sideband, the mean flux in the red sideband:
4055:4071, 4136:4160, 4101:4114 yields -0.79 angstroms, 63.7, 60.6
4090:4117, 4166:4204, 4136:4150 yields 0.69 angstroms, 65.9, 63.4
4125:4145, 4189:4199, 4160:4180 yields -0.44 angstroms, 62.5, 61.3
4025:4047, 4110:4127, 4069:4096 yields -0.49 angstroms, 65.6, 68.5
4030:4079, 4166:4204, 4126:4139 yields 0.62 angstroms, 64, 63.4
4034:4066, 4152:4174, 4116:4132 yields -0.63 angstroms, 63.6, 62.9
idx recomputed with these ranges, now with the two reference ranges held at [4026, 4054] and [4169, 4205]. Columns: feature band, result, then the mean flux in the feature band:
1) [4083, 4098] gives -1.4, 70.4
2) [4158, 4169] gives -0.5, 66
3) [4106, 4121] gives -1.4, 69.9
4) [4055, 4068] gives 0.3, 63.3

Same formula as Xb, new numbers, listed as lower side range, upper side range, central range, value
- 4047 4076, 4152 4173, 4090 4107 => 0.57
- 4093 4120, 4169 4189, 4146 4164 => 1.02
